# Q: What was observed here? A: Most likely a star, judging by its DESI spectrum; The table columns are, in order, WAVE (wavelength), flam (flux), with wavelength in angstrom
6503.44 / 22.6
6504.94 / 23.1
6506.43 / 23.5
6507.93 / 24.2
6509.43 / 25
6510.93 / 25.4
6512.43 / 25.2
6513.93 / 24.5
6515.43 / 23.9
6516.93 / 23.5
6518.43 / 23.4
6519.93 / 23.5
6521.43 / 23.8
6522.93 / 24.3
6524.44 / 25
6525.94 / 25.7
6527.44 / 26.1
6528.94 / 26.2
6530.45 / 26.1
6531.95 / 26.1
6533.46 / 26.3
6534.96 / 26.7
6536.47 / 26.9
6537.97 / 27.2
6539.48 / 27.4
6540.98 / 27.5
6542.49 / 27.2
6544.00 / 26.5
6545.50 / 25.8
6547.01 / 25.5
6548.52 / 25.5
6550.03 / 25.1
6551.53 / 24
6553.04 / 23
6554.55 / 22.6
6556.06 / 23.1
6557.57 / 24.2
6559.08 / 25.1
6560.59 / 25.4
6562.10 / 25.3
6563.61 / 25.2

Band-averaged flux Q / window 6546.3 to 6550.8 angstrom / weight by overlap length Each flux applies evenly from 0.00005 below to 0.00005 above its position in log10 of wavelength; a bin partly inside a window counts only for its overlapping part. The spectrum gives 25.4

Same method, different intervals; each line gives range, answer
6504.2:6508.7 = 23.6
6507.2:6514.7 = 24.8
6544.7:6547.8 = 25.7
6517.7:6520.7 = 23.5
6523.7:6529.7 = 25.8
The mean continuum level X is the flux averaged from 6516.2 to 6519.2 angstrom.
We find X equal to 23.5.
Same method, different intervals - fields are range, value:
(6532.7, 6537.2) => 26.6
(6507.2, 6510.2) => 24.6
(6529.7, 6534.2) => 26.2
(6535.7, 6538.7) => 27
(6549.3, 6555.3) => 23.7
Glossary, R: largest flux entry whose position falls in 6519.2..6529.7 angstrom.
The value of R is 26.2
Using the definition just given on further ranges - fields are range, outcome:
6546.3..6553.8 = 25.5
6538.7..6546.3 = 27.5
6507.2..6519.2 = 25.4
